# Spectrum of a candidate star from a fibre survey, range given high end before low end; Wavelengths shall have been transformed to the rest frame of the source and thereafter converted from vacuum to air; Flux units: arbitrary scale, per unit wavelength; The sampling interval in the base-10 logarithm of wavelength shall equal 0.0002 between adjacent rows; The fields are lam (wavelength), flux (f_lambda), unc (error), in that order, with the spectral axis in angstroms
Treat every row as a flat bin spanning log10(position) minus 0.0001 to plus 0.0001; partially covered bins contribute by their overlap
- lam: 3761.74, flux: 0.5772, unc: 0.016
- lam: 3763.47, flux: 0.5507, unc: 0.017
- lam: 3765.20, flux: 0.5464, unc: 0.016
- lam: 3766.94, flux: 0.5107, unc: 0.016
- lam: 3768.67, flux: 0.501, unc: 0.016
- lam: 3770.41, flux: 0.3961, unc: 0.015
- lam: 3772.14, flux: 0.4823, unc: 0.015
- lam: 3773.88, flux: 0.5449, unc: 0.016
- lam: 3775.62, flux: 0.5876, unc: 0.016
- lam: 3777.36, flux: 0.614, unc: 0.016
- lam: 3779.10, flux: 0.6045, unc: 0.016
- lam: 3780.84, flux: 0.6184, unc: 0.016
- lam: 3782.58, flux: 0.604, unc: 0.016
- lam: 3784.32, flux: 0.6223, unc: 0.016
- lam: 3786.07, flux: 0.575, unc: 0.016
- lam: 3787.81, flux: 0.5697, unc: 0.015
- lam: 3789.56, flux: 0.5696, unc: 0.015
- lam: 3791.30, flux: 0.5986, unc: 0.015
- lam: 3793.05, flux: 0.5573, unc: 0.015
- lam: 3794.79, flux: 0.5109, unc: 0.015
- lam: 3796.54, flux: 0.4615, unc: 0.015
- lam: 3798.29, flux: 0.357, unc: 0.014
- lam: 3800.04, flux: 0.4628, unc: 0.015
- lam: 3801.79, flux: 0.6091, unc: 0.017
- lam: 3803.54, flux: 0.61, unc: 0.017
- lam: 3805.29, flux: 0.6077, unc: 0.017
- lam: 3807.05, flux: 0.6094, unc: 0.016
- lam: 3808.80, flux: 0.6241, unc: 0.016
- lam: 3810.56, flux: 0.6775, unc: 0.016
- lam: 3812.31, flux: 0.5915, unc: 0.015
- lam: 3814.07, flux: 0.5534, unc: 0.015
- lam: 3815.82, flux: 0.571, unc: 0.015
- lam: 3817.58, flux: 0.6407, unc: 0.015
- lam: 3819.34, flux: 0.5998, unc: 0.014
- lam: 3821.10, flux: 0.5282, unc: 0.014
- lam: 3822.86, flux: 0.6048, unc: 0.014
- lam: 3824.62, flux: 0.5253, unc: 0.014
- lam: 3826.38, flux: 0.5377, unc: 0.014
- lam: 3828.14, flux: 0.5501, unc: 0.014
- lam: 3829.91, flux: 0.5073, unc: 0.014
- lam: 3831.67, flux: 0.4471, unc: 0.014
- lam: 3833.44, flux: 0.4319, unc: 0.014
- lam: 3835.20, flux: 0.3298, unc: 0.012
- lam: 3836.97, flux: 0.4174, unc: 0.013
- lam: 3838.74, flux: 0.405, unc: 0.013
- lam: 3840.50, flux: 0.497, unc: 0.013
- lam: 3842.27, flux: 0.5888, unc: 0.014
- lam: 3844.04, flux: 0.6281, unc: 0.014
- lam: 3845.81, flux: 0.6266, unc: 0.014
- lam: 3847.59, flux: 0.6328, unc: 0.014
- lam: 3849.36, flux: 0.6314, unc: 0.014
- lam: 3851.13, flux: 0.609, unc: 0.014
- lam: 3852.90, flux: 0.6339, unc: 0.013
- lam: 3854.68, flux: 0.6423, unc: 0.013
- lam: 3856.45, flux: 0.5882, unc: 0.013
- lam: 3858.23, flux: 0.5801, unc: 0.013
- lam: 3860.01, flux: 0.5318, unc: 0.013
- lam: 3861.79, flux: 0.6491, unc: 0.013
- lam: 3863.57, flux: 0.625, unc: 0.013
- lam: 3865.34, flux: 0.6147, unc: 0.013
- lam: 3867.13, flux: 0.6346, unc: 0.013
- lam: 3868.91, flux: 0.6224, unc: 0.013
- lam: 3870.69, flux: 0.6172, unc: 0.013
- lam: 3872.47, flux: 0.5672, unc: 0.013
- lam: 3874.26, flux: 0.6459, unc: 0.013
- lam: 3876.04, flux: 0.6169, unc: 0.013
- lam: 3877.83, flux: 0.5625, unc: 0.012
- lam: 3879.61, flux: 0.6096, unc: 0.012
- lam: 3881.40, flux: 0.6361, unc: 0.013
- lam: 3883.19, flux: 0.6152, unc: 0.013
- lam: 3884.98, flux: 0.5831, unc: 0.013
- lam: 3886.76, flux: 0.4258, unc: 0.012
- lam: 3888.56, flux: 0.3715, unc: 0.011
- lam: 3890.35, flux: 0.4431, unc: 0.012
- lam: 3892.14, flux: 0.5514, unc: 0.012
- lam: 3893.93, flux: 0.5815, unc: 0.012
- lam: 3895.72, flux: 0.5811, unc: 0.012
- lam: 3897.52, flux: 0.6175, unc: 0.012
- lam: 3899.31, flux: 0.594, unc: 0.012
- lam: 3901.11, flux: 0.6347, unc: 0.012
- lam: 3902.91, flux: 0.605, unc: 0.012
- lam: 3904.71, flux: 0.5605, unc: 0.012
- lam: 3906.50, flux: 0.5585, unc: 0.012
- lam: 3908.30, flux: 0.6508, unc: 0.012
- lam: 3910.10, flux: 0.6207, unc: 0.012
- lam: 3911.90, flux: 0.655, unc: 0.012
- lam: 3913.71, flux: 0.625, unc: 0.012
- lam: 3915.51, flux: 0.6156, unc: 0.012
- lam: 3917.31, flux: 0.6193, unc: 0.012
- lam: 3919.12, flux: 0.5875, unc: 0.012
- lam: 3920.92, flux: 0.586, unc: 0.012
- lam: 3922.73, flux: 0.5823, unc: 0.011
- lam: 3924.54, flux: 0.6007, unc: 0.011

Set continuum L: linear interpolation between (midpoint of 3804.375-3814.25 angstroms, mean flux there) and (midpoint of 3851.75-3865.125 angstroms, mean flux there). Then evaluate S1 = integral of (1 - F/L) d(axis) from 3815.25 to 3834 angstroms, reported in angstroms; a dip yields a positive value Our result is 2.2 angstroms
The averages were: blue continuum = 0.614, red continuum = 0.608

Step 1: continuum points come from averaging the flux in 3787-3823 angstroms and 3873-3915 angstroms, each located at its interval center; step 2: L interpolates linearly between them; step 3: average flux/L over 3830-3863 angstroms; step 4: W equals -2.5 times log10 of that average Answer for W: 0.05 mag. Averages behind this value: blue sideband 0.567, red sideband 0.58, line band 0.548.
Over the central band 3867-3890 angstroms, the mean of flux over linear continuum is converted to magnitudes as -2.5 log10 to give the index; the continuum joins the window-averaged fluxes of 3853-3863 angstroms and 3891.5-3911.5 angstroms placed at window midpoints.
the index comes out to 0.05 mag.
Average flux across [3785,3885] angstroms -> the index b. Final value 0.569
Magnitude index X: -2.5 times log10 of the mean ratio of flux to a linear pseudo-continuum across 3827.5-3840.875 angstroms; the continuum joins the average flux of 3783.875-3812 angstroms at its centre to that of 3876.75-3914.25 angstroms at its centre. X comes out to 0.266 mag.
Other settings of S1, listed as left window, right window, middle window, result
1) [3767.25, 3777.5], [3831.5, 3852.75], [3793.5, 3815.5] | -1.5 angstroms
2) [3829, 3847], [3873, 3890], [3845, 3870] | -4.6 angstroms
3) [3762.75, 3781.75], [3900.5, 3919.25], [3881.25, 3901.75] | 1.8 angstroms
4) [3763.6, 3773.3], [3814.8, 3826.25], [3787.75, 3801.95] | 0.5 angstroms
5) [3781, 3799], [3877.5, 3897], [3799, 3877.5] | -4.0 angstroms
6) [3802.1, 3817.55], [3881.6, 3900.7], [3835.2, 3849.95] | 1.1 angstroms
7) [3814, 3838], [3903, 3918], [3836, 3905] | -1.6 angstroms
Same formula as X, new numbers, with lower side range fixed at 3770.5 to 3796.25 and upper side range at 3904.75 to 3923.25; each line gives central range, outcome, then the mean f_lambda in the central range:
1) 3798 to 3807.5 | 0.04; 0.551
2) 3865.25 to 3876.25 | -0.04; 0.617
